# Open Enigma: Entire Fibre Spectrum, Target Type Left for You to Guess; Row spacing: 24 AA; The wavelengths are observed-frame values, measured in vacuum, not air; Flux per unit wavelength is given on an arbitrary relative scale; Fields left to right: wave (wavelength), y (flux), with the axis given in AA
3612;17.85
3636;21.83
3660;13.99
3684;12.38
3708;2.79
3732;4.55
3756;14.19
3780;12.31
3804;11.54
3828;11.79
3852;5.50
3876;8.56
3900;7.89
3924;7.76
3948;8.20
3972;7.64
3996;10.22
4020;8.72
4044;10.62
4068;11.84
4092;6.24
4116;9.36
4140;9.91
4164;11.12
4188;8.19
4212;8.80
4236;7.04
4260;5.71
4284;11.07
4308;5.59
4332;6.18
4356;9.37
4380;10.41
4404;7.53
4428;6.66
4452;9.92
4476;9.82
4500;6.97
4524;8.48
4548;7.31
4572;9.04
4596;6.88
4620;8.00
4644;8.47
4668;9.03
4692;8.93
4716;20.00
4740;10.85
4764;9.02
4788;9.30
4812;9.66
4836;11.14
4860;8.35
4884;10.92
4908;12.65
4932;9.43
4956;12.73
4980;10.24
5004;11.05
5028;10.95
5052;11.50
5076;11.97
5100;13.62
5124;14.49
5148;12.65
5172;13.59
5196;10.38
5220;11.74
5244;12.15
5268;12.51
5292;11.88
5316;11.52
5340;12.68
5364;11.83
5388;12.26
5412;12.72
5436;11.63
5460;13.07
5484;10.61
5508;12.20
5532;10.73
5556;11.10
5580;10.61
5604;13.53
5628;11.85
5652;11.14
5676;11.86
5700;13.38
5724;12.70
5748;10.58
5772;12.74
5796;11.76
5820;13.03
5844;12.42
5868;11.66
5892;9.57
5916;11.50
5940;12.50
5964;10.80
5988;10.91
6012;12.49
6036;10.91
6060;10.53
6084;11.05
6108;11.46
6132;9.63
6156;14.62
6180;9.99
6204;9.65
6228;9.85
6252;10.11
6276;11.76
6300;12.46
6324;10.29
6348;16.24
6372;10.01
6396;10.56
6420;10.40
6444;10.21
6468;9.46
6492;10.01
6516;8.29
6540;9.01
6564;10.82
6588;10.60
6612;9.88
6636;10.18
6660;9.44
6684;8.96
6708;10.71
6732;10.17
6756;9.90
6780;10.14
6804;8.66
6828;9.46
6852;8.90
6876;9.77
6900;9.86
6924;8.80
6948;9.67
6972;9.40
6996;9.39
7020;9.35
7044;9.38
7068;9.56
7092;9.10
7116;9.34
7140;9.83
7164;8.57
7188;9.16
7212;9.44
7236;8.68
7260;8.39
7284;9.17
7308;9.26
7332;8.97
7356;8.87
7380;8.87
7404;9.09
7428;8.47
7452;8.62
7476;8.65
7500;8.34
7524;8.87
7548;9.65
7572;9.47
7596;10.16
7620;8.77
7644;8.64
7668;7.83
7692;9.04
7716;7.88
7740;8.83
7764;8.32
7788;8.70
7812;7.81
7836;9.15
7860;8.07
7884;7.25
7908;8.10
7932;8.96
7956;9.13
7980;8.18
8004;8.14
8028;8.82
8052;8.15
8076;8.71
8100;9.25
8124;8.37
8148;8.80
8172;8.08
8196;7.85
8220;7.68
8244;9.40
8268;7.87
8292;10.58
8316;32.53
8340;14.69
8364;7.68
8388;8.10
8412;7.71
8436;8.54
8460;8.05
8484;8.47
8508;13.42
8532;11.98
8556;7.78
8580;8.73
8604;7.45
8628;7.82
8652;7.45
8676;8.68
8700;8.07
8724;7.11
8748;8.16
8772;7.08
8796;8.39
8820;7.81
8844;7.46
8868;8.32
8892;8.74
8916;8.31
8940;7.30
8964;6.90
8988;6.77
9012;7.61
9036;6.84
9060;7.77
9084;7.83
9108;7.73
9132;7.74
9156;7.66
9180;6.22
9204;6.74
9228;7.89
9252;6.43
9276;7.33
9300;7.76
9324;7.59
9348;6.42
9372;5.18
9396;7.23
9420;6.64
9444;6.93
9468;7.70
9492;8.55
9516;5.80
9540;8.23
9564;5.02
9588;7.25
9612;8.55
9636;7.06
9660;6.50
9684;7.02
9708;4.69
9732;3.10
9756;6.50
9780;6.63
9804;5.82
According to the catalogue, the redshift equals 0.267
